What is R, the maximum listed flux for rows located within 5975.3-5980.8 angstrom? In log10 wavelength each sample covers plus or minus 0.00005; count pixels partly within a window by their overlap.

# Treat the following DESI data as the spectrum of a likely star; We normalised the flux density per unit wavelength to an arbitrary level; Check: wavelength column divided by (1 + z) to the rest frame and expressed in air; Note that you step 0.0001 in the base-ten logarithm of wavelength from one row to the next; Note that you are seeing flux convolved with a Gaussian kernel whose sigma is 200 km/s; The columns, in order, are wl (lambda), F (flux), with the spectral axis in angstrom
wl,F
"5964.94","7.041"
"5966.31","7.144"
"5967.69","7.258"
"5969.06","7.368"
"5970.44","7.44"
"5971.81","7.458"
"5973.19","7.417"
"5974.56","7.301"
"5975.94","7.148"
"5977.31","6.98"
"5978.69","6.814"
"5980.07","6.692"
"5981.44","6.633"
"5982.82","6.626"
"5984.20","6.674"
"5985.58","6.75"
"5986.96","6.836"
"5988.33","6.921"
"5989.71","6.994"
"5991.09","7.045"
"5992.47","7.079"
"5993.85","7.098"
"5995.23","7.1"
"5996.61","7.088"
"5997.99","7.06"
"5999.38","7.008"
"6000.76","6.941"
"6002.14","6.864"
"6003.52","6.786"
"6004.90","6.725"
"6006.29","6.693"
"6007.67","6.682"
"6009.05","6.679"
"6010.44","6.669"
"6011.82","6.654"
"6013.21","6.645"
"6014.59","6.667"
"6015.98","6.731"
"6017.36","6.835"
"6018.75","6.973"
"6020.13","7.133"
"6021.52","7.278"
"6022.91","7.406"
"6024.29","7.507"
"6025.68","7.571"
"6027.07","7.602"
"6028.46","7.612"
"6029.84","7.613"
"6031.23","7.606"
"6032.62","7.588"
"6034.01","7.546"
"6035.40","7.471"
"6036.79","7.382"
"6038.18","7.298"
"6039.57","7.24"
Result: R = 7.148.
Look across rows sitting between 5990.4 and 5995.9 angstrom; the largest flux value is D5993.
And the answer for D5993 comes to 7.1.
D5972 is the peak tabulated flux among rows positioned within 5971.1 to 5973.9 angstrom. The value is 7.458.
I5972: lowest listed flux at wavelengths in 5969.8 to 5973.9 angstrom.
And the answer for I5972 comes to 7.417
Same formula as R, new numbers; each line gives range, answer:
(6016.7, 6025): 7.507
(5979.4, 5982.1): 6.692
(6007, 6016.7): 6.731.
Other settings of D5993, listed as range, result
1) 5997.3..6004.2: 7.06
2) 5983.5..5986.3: 6.75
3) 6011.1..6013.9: 6.654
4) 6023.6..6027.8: 7.602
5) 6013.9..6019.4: 6.973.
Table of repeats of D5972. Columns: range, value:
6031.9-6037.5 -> 7.588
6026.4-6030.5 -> 7.613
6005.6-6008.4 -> 6.693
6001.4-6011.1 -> 6.864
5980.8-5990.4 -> 6.994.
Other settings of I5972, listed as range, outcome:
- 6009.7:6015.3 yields 6.645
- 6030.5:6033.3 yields 7.588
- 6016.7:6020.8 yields 6.835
